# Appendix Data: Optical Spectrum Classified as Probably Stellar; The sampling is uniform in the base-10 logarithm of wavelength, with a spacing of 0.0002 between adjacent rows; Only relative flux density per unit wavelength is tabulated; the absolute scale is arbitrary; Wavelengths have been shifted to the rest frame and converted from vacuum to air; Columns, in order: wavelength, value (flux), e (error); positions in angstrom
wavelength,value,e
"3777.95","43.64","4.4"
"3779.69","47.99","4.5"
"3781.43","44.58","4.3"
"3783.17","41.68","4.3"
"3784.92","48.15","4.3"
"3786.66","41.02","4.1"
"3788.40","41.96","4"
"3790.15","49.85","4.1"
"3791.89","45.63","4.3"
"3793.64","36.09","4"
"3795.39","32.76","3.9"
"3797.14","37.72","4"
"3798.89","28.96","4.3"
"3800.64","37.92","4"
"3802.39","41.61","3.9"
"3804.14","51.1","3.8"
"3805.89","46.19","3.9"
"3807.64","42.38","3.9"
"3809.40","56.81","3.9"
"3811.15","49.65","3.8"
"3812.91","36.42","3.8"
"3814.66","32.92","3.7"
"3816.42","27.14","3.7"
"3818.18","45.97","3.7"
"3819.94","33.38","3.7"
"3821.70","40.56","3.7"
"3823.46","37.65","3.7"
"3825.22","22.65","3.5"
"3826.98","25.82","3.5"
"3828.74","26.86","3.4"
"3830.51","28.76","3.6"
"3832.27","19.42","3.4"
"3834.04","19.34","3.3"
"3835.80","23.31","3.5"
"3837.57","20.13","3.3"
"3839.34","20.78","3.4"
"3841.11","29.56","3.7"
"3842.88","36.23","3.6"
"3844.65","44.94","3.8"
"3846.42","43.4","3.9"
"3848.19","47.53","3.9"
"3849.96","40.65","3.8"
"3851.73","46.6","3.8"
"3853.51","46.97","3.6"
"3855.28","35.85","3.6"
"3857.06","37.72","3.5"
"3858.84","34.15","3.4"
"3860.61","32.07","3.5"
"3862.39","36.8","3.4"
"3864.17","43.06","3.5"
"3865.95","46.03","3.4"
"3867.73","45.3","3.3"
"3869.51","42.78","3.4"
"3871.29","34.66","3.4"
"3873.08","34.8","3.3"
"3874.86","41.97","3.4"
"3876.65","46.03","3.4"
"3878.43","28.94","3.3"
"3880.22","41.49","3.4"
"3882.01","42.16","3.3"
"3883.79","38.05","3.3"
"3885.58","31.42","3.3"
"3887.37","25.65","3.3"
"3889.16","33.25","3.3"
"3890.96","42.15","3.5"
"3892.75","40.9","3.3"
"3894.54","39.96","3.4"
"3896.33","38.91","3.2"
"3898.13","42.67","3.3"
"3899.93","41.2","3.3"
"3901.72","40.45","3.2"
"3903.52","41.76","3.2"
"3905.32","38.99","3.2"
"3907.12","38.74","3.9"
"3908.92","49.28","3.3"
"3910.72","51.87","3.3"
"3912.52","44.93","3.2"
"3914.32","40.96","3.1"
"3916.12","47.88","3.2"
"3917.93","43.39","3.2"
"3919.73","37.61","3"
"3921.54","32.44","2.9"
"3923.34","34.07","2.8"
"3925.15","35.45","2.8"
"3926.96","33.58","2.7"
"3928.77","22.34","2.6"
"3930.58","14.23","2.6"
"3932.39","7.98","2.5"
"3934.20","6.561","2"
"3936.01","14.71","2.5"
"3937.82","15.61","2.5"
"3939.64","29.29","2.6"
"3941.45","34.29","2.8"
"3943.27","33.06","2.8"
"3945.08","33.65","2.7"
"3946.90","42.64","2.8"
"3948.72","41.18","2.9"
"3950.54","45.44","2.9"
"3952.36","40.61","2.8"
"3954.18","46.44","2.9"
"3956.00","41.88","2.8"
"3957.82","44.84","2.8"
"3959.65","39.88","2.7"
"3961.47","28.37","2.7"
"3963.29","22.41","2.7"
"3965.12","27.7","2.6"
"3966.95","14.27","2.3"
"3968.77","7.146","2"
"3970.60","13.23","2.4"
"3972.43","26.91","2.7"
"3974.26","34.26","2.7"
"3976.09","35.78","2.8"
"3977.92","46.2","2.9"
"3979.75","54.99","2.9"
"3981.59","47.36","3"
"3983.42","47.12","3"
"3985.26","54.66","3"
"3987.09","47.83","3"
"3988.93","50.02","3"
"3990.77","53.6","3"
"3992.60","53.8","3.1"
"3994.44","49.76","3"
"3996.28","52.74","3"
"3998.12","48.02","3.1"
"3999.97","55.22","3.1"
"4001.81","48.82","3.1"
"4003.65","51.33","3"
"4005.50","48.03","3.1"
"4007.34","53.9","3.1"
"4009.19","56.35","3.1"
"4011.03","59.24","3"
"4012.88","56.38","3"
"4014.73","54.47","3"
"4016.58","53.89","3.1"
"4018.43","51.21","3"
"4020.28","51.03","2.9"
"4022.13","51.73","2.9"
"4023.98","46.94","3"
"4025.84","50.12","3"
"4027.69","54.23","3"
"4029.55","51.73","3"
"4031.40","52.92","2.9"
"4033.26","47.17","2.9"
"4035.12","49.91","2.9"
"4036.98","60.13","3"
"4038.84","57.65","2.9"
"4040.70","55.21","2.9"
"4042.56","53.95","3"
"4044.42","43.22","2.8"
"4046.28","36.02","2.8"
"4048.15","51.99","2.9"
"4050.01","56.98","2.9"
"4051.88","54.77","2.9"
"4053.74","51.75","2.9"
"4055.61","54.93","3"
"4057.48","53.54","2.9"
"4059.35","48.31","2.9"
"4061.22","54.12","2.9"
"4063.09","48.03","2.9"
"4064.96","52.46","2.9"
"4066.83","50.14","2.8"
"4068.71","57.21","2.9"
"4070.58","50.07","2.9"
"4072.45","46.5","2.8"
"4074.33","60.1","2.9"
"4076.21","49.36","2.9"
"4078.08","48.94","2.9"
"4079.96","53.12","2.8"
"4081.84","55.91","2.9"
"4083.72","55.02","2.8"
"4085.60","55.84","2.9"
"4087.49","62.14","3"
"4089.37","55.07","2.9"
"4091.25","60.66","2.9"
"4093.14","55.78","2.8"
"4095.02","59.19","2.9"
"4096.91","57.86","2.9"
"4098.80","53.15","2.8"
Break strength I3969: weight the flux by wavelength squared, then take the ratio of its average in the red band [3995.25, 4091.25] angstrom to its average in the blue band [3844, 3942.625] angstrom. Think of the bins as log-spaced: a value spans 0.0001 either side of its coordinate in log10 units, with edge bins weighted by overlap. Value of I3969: 1.55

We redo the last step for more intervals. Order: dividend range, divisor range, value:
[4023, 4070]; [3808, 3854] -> 1.66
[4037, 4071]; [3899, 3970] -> 1.65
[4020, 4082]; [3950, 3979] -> 1.68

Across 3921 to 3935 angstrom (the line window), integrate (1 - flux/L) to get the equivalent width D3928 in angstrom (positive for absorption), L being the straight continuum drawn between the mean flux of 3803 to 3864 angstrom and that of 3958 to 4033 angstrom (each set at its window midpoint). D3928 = 6.1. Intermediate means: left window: 36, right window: 45.2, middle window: 23.2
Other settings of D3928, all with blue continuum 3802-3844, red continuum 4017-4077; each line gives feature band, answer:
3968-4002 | 2.4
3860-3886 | -1.0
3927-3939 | 7.7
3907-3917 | -1.3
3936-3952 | 3.7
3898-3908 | -0.1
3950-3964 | 1.8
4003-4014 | -1.3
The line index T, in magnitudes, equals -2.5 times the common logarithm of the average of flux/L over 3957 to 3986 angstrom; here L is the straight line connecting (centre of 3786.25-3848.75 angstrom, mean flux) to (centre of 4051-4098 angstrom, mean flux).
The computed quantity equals 0.35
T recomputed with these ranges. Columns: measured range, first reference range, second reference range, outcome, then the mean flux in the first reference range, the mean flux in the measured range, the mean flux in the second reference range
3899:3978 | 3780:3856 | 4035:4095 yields 0.33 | 37.4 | 33.1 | 53.2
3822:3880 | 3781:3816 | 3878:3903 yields 0.13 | 41.9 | 35.2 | 37.9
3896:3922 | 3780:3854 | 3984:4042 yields 0.05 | 37.4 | 42.3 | 52.5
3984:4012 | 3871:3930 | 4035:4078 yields -0.11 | 38.6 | 52.2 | 52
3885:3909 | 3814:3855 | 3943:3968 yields -0.12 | 33.1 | 38.7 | 35.8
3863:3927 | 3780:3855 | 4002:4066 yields 0.07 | 37.5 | 39.9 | 52.1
